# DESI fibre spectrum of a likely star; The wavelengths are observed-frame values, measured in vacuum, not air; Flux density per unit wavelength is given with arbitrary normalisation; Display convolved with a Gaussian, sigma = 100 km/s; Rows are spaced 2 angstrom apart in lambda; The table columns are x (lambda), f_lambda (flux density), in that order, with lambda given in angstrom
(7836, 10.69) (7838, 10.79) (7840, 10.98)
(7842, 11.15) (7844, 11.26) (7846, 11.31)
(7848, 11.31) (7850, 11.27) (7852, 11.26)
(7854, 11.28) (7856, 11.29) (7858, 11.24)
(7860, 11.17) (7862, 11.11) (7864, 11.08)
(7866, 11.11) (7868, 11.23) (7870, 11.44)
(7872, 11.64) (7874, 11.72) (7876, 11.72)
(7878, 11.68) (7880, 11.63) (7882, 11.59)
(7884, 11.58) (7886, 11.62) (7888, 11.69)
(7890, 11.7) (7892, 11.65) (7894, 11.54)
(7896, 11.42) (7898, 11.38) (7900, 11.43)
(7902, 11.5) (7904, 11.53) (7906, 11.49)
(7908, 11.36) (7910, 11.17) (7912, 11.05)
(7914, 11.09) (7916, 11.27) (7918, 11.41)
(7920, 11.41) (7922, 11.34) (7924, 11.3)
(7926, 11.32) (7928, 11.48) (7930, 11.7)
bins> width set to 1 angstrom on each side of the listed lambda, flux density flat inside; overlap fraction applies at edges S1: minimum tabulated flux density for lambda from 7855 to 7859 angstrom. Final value 11.24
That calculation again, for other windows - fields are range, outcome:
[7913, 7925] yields 11.09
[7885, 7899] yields 11.38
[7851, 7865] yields 11.08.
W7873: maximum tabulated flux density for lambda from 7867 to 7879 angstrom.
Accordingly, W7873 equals 11.72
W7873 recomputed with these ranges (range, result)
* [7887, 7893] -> 11.7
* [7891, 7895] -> 11.65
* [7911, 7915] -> 11.09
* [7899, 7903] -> 11.5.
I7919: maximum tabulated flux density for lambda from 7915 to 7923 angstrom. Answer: 11.41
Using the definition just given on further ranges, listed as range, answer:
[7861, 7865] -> 11.11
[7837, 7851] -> 11.31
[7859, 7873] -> 11.64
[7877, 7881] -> 11.68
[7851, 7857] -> 11.29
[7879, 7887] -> 11.63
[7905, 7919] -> 11.49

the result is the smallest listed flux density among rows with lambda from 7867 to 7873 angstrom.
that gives 11.23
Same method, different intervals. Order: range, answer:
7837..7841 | 10.79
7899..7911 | 11.17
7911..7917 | 11.05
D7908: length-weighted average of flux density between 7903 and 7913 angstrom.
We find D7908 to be 11.3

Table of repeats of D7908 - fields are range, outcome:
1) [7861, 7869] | 11.1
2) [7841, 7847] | 11.2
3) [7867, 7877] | 11.6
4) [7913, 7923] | 11.3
